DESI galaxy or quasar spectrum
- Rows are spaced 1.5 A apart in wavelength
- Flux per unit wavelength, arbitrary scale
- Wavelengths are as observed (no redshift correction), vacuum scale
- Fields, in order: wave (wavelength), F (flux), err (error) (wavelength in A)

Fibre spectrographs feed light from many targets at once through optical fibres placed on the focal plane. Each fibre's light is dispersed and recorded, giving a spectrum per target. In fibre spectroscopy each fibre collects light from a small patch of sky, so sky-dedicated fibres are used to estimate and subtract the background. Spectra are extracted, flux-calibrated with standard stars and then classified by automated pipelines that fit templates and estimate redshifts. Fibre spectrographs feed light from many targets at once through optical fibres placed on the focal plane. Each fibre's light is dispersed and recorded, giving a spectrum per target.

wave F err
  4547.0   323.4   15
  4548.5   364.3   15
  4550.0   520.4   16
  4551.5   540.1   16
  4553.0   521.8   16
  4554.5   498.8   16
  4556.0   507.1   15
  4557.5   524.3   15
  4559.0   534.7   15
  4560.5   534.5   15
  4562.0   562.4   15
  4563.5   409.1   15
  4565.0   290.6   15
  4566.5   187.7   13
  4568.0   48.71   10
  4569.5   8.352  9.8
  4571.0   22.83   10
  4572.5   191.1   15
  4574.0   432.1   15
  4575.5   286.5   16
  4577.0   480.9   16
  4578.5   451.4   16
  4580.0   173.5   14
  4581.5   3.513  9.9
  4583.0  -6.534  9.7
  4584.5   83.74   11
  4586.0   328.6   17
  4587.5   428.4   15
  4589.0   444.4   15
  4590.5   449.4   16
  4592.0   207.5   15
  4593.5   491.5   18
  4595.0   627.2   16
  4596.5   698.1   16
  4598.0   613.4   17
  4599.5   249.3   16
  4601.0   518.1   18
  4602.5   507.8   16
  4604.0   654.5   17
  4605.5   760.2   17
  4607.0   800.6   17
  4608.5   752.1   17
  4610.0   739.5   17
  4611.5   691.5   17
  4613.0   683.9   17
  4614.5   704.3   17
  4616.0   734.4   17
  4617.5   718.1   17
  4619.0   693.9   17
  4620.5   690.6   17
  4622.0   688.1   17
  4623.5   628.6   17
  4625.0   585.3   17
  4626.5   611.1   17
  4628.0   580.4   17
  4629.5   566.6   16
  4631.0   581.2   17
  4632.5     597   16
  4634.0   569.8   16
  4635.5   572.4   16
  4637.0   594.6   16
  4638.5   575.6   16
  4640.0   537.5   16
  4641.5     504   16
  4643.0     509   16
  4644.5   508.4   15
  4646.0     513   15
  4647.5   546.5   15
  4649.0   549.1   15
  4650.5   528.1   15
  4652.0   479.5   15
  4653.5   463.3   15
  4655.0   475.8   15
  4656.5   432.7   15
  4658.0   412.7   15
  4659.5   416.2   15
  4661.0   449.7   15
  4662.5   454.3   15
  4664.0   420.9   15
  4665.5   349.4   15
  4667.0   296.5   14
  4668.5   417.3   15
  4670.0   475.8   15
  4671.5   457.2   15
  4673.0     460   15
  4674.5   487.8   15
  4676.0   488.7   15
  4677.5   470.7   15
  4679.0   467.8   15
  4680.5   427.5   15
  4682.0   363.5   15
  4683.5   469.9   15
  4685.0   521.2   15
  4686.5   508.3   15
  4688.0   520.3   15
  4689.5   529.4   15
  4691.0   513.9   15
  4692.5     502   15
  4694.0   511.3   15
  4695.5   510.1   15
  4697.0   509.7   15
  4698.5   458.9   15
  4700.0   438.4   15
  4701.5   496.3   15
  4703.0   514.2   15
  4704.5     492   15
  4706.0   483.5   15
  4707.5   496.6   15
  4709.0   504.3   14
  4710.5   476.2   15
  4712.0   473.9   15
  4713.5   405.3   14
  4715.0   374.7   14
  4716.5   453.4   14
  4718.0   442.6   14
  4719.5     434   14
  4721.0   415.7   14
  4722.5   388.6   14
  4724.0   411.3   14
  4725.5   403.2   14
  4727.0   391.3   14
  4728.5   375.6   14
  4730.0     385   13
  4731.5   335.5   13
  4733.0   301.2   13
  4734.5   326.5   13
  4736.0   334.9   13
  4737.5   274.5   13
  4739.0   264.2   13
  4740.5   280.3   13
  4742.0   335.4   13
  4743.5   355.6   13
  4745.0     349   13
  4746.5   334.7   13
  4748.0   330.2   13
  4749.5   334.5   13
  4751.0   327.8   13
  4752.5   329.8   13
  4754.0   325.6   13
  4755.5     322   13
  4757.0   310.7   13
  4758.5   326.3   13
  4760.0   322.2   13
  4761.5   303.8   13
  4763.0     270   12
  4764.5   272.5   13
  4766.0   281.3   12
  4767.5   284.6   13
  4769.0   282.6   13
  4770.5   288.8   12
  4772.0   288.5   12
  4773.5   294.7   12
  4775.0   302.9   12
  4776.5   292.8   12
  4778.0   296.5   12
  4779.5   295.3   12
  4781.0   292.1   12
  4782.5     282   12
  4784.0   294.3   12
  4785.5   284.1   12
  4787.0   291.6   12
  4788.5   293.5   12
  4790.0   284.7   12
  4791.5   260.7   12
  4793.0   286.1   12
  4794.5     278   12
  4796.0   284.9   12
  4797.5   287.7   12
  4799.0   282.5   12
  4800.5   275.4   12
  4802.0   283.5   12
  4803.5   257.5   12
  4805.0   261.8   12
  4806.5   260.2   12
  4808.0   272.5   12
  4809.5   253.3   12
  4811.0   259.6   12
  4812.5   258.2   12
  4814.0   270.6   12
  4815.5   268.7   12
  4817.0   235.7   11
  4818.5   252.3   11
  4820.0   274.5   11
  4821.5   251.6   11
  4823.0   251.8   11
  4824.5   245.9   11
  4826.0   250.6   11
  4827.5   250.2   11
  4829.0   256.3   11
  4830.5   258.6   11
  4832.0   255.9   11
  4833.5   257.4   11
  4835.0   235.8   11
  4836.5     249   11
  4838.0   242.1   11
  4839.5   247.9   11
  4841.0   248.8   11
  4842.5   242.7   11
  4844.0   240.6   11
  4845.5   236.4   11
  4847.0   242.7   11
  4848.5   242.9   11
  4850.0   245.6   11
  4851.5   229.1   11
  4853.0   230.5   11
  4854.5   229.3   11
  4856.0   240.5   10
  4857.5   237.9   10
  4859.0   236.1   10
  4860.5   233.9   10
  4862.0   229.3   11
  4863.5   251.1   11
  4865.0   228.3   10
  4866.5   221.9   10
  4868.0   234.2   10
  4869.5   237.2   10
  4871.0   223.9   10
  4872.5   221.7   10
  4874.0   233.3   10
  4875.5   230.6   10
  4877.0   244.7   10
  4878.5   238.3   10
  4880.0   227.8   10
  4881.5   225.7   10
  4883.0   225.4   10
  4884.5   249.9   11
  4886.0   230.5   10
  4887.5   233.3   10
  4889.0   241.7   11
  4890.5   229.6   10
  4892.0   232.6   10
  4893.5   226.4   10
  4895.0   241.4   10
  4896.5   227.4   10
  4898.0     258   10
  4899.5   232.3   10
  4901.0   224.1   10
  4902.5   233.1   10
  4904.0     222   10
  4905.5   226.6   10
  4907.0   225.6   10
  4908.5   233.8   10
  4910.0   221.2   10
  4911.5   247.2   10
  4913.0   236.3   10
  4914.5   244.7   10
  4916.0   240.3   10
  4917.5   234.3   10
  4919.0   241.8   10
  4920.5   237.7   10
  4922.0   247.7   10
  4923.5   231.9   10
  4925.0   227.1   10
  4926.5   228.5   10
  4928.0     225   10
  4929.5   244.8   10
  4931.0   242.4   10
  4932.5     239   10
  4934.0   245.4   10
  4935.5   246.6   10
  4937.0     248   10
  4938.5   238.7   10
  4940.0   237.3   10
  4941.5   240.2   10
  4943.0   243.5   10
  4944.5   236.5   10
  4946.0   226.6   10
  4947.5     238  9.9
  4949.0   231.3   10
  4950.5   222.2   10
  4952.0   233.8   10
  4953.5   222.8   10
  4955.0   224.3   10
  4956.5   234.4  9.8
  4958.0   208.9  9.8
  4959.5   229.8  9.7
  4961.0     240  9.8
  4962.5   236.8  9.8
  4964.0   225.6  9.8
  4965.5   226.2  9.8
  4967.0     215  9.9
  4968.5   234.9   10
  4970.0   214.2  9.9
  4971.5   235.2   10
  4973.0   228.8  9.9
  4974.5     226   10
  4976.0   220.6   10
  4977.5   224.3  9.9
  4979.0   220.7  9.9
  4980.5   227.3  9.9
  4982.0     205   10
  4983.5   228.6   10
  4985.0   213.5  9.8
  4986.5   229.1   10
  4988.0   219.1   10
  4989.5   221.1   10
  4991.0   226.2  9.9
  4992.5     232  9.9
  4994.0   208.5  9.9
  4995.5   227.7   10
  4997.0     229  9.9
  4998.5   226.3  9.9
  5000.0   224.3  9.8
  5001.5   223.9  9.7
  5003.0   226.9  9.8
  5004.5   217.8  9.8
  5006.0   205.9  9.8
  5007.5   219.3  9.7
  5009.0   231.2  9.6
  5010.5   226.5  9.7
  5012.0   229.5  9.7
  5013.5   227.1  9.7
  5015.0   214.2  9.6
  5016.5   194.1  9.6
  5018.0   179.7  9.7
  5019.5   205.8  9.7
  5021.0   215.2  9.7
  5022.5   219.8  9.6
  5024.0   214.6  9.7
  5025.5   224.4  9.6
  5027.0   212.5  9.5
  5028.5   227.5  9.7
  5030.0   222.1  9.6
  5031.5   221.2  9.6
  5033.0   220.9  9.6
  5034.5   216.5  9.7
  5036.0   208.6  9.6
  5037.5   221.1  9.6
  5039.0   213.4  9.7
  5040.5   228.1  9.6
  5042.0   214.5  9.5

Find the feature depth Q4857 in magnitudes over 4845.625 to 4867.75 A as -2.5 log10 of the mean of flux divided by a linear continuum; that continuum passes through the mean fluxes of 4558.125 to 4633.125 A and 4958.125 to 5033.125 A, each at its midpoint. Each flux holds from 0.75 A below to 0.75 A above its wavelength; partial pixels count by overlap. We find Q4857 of 0.30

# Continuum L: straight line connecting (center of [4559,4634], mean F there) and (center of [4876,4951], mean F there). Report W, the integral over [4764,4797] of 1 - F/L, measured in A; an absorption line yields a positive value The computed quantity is 4.8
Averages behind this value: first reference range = 475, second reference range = 236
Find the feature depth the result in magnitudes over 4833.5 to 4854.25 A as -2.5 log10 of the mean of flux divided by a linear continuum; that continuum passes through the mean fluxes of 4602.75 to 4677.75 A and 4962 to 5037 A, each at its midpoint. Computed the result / 0.45 mag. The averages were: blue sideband 558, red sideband 221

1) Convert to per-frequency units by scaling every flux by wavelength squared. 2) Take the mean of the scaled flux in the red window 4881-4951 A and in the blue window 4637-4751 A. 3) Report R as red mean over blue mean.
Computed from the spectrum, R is 0.6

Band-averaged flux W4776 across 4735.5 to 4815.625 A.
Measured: 293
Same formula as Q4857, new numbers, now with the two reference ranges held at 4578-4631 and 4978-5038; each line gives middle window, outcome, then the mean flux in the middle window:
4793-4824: 0.37 mag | 266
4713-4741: 0.18 mag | 369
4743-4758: 0.25 mag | 332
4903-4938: 0.21 mag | 236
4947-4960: 0.15 mag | 227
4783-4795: 0.34 mag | 284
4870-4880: 0.36 mag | 232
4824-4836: 0.38 mag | 251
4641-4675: 0.07 mag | 461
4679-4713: -0.06 mag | 486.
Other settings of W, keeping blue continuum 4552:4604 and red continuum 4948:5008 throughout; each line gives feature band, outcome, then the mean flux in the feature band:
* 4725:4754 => -2.3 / 334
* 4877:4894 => 1.6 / 233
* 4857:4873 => 1.9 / 232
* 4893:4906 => 1.0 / 233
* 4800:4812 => 0.9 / 265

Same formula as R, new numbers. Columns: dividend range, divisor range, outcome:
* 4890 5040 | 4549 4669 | 0.55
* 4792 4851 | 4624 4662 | 0.53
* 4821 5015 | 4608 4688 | 0.49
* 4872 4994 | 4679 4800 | 0.68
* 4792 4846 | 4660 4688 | 0.62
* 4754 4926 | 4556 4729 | 0.59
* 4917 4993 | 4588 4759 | 0.54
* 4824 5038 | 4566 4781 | 0.59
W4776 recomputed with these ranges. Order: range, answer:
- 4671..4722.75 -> 471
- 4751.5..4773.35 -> 301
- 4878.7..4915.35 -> 233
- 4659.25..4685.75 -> 439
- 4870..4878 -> 231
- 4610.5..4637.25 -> 640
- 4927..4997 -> 229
